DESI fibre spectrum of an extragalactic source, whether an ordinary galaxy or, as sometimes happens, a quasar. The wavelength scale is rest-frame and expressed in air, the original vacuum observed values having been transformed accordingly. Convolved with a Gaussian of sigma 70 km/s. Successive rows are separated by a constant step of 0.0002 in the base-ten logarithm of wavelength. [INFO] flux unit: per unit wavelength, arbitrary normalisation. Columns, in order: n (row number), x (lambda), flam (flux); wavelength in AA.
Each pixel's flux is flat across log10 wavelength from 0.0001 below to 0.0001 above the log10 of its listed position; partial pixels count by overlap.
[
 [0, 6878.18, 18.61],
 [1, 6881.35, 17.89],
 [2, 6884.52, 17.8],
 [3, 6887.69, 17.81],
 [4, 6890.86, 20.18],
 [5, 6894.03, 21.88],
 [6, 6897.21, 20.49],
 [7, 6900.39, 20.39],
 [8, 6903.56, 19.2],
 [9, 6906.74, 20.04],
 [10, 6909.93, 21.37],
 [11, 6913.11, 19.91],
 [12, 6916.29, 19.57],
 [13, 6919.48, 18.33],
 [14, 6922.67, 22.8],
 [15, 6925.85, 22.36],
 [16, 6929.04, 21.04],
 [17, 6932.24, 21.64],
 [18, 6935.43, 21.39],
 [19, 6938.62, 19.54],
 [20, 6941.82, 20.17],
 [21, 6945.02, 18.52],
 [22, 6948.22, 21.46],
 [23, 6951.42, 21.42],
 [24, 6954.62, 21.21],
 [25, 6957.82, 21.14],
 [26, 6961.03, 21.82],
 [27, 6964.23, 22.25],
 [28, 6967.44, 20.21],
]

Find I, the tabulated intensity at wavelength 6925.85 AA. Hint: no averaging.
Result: 22.36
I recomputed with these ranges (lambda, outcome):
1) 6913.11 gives 19.91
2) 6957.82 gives 21.14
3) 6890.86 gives 20.18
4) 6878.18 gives 18.61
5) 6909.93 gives 21.37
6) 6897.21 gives 20.49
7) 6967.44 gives 20.21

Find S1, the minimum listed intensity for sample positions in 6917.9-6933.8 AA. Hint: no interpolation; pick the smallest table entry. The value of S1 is 18.33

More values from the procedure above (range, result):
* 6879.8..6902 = 17.8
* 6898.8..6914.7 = 19.2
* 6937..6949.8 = 18.52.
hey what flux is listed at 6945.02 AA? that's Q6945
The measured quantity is 18.52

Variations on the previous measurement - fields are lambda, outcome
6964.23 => 22.25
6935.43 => 21.39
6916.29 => 19.57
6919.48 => 18.33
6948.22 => 21.46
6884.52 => 17.8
